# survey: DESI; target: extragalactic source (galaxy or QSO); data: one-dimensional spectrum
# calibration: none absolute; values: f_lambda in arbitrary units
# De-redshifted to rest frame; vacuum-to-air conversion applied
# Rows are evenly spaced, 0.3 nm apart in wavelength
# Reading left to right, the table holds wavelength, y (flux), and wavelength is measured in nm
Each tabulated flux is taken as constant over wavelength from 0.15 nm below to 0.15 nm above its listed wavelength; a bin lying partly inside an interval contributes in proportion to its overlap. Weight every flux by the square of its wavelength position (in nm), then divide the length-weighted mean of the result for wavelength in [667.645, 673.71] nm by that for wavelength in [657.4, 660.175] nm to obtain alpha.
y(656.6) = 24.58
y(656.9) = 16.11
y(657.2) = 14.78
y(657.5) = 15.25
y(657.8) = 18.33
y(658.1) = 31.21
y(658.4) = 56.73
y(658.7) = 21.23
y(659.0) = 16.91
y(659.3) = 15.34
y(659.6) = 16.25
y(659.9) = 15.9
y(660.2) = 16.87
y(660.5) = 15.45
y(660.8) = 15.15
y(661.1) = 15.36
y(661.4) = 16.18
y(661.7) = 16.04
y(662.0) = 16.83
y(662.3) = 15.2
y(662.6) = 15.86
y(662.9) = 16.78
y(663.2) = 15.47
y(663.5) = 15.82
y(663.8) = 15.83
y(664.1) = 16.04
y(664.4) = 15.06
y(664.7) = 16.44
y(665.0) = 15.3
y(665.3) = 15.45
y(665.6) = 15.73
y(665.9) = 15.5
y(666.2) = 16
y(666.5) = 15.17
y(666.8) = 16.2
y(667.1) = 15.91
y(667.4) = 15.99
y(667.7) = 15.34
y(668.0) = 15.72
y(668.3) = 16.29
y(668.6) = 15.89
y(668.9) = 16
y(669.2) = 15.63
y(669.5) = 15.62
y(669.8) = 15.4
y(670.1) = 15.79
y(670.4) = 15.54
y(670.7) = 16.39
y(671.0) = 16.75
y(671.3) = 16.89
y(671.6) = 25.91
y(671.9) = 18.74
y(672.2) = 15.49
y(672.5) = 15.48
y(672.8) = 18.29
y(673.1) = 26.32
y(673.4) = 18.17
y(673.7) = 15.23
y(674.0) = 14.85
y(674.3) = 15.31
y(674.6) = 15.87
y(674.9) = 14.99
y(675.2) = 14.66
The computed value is 0.78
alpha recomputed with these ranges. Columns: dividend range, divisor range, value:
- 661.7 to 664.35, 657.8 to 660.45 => 0.70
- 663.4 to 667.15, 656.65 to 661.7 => 0.81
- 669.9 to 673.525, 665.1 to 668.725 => 1.18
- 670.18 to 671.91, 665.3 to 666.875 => 1.18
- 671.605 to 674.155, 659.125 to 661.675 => 1.20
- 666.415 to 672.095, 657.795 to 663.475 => 0.89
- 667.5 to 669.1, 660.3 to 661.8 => 1.03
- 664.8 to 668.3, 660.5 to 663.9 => 1.00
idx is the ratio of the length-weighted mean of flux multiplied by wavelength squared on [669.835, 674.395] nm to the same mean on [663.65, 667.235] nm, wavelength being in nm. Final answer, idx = 1.15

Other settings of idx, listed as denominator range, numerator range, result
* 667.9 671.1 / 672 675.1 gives 1.08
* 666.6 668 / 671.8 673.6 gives 1.20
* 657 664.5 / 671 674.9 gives 1.01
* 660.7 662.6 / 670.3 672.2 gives 1.19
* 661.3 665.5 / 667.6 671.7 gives 1.06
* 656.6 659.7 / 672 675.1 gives 0.79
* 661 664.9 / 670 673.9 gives 1.17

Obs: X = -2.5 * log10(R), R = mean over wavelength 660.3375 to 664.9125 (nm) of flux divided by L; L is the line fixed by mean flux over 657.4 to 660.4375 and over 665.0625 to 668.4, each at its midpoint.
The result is 0.21 mag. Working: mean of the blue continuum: 22.3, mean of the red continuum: 15.7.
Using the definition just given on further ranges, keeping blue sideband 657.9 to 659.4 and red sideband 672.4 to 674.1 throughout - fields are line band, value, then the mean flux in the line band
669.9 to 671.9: 0.11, 17.9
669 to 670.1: 0.31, 15.6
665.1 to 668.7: 0.39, 15.8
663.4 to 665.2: 0.48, 15.7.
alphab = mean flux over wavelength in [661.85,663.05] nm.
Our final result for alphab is 16.2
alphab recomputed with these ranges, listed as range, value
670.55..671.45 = 16.7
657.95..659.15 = 31.5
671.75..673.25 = 18.9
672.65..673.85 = 19.5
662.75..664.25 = 16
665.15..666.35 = 15.7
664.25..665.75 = 15.6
